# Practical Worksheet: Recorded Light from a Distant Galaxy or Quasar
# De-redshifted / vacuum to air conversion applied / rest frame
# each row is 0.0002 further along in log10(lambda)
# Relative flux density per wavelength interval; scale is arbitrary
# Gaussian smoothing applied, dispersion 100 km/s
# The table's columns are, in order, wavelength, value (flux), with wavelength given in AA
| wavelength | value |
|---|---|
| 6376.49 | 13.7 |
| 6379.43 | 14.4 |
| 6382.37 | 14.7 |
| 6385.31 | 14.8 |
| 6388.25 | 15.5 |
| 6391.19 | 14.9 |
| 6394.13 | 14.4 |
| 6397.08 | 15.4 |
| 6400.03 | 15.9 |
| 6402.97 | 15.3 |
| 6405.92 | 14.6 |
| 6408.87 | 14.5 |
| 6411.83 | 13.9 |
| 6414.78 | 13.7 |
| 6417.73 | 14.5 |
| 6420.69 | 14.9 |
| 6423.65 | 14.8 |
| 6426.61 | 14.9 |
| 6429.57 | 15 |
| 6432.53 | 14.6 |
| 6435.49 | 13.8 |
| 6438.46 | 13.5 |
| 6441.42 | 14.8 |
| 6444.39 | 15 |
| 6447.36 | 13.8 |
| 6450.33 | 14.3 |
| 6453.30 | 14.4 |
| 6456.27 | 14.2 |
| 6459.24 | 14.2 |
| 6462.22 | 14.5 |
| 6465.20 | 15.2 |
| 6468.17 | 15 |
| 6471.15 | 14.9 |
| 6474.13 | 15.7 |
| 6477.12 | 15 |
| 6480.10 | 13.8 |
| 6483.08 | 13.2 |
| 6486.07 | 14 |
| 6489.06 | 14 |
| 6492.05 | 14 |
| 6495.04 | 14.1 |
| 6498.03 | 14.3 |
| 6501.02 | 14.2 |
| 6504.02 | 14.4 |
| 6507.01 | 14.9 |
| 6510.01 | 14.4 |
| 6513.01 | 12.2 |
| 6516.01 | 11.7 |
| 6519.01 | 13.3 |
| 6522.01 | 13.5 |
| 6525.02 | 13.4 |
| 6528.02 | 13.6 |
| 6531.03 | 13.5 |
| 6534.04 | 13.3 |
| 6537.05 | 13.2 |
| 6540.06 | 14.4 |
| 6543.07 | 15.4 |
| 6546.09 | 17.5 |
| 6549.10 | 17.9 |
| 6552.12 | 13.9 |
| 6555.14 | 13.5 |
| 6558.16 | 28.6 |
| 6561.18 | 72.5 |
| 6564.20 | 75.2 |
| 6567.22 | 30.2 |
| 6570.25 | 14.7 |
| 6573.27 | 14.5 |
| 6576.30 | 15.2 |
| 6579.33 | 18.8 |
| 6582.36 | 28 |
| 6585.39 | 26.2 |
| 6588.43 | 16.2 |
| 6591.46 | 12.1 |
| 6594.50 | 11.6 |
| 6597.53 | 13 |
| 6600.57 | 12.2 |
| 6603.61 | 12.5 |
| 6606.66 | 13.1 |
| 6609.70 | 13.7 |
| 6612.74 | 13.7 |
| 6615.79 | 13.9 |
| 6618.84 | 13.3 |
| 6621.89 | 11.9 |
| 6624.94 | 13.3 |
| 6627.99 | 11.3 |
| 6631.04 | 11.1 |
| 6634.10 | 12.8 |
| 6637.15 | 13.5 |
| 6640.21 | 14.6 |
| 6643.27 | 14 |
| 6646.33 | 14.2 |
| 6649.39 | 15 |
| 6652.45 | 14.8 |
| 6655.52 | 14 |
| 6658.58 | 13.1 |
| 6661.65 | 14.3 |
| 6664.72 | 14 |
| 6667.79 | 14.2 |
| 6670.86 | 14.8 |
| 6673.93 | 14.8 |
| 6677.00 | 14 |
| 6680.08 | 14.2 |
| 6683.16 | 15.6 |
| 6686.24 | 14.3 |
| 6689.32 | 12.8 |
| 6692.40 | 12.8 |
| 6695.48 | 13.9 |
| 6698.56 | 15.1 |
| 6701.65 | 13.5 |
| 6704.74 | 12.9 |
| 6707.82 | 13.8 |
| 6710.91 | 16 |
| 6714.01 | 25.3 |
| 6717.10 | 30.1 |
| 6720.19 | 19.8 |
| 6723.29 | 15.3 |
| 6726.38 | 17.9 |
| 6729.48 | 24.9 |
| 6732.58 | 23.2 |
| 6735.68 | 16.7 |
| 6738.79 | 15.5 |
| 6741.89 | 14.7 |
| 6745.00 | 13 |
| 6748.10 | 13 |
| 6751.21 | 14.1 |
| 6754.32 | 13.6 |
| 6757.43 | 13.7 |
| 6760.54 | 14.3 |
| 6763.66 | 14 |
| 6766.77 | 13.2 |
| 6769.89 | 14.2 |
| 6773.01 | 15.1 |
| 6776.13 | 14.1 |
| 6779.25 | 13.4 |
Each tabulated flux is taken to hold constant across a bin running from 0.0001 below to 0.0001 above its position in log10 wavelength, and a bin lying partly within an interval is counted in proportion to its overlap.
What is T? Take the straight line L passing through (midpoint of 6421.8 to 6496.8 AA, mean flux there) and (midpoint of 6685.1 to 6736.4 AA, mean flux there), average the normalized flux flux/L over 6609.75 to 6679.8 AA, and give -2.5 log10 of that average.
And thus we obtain 0.22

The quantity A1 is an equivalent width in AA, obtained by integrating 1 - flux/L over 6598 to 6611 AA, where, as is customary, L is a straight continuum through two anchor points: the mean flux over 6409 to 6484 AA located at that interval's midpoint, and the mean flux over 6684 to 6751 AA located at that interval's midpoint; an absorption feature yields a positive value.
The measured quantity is 2.4 AA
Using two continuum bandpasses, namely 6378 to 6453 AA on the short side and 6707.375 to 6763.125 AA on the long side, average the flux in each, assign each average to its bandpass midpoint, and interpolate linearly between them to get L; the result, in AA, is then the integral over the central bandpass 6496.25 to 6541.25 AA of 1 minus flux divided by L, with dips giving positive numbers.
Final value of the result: 5.6 AA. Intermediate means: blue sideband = 14.6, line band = 13.6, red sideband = 17.5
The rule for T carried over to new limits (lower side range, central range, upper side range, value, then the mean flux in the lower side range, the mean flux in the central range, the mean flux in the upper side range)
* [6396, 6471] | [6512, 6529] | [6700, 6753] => 0.19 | 14.6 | 13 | 17.6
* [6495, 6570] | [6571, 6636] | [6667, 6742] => 0.27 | 20.2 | 14.7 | 16.7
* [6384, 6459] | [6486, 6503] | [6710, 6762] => 0.09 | 14.6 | 14.1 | 17.7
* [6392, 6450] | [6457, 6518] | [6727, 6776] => 0.05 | 14.6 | 14.2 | 15.5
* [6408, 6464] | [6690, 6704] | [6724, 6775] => 0.13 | 14.4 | 13.7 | 15.7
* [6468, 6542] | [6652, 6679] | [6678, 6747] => 0.14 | 13.9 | 14.2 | 16.8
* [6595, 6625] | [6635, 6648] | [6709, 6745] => 0.06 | 13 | 14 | 19.6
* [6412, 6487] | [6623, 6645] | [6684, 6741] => 0.27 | 14.5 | 12.9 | 17.4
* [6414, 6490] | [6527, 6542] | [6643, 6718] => 0.08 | 14.5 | 13.7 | 15.2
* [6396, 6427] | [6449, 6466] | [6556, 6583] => 0.35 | 14.7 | 14.4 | 32.8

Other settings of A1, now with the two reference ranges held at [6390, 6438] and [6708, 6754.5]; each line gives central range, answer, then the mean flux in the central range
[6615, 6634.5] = 5.24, 12.4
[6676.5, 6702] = 5.30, 14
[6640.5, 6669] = 5.18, 14.2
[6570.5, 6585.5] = -2.74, 19.5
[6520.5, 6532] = 1.75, 13.5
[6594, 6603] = 2.35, 12.4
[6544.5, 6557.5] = -0.28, 16.5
